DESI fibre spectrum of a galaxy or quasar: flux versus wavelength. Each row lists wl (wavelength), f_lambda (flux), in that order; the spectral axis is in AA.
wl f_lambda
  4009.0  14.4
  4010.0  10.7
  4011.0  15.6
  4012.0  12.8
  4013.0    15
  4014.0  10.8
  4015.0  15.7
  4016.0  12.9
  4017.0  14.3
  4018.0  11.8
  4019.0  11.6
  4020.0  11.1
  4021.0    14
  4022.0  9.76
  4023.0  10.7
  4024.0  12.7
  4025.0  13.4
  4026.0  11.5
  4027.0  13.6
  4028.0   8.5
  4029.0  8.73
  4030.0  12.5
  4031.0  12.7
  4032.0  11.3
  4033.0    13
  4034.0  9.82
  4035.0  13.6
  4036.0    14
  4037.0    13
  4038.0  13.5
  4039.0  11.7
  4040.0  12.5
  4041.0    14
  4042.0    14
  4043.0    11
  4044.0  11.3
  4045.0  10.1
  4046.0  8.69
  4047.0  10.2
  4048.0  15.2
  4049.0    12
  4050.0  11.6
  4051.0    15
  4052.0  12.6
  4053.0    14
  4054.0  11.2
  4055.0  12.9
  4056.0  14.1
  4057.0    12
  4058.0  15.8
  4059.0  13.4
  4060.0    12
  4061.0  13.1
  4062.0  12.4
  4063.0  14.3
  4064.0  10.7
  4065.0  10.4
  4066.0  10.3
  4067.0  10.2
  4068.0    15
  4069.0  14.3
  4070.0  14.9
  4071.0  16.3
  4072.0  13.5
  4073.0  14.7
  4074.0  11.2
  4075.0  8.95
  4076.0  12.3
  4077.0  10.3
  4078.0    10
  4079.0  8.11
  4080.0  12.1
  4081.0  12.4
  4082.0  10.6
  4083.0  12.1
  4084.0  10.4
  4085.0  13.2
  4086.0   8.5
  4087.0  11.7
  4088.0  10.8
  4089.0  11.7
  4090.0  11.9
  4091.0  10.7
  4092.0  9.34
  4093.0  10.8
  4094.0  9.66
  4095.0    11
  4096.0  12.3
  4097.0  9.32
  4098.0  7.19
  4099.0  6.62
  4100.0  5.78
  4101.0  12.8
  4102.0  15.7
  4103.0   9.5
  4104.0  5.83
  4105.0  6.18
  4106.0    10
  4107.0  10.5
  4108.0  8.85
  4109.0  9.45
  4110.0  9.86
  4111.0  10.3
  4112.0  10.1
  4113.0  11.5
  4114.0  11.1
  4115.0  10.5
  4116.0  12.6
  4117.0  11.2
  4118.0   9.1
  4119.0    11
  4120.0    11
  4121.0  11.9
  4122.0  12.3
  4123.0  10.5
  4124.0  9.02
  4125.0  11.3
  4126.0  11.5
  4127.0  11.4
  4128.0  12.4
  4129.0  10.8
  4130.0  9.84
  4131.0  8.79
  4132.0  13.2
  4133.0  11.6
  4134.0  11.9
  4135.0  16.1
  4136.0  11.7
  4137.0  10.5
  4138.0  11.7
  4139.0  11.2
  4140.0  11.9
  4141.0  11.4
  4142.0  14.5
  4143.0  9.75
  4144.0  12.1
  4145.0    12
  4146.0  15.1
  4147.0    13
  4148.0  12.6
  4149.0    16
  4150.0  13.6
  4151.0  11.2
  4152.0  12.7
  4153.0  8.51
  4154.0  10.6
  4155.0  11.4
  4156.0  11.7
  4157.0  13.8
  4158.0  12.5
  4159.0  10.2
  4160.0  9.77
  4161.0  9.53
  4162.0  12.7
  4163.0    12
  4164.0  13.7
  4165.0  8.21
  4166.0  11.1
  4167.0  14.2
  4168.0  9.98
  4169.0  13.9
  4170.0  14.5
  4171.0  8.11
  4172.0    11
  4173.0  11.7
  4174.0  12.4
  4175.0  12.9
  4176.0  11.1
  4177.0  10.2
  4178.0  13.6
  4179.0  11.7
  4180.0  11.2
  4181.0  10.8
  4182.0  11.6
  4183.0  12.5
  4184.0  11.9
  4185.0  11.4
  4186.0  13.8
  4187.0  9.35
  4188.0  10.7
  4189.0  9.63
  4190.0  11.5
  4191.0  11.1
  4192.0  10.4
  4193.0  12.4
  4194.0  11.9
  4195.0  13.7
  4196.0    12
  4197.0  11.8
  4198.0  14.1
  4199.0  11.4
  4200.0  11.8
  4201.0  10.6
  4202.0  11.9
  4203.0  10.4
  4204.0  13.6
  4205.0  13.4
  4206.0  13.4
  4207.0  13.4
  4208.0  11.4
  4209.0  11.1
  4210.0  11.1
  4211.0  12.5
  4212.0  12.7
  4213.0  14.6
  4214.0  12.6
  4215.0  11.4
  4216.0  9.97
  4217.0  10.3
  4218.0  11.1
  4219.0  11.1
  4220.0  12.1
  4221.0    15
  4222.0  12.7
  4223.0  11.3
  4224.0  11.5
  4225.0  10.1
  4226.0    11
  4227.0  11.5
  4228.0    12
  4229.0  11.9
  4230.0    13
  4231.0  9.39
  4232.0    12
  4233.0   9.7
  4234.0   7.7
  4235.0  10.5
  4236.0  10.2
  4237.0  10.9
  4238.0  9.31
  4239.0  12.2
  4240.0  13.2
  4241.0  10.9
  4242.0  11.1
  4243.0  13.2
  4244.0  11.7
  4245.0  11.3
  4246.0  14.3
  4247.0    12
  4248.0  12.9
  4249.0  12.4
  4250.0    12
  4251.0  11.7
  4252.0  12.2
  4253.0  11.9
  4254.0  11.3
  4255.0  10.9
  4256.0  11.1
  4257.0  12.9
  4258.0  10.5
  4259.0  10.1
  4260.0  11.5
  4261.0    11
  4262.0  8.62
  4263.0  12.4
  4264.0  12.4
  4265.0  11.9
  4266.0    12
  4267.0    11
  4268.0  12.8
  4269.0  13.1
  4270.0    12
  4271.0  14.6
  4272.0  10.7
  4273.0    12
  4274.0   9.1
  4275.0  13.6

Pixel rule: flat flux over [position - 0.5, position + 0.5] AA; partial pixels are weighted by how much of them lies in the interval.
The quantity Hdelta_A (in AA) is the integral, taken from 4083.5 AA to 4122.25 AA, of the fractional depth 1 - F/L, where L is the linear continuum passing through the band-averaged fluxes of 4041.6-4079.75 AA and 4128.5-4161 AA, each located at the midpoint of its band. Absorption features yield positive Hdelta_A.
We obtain 5.8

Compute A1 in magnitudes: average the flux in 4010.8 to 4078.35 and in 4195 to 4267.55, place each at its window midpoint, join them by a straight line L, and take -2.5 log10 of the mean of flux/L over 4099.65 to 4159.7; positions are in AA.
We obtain 0.077 mag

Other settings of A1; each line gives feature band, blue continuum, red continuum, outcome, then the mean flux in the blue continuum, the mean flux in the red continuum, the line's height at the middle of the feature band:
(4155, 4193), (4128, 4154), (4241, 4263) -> 0.04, 12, 11.6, 11.9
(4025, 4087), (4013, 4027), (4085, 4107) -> -0.08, 12.5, 9.96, 11.3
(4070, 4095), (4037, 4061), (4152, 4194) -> 0.08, 12.6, 11.5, 12.3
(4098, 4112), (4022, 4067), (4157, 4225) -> 0.28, 12.2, 11.8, 12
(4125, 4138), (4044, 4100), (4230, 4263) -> -0.01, 11.7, 11.3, 11.5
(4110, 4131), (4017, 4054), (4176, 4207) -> 0.10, 12.1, 11.8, 11.9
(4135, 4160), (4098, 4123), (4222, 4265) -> -0.16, 10.1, 11.4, 10.5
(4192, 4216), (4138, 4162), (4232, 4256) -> -0.05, 12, 11.5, 11.7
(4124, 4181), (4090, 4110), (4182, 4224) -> -0.10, 9.62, 11.9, 10.8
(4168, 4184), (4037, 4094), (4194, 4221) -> 0.03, 12.1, 12.1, 12.1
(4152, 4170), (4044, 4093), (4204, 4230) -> 0.05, 12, 12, 12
